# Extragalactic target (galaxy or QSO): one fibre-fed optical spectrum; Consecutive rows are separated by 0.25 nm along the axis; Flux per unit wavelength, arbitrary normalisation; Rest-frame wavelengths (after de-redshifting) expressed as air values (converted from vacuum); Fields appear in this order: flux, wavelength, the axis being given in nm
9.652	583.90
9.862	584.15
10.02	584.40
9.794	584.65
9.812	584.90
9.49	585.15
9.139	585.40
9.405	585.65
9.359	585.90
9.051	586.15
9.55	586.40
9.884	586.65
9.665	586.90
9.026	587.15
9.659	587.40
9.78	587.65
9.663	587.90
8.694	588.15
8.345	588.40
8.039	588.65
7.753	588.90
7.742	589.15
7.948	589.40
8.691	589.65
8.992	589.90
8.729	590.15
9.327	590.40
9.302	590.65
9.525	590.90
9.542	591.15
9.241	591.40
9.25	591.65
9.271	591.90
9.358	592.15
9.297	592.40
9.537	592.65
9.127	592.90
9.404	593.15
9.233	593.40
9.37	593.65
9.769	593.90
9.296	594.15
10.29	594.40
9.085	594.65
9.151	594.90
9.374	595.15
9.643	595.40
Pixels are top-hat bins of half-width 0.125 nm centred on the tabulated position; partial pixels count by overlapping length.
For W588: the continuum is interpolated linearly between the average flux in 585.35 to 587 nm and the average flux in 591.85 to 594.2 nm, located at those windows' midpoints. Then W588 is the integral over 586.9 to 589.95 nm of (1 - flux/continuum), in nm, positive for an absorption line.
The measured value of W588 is 0.23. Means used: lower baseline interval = 9.45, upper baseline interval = 9.37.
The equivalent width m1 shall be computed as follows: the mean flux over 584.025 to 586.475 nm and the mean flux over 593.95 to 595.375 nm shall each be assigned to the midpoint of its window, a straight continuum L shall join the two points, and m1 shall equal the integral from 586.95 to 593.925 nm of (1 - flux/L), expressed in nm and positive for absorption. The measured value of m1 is 0.331 nm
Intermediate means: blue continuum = 9.55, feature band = 9.05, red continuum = 9.47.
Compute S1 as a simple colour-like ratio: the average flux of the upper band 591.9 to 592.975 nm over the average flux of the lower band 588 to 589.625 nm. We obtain 1.15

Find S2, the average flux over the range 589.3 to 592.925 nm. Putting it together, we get 9.15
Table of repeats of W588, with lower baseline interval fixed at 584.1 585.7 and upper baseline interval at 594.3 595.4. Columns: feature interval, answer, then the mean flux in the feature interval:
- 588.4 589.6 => 0.20 nm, 7.97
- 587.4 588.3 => 0.02 nm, 9.39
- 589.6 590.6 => 0.06 nm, 8.98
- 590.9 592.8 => 0.03 nm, 9.36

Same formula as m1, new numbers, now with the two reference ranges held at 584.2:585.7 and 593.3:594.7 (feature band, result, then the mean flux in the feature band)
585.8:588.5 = 0.07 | 9.34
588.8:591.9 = 0.23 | 8.86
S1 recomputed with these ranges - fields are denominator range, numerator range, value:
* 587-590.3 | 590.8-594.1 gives 1.08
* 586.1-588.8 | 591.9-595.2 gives 1.02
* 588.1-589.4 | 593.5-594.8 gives 1.18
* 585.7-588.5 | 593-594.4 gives 1.02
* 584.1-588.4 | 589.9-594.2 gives 0.98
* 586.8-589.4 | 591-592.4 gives 1.06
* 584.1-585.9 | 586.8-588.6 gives 0.96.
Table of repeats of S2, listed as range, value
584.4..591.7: 9.13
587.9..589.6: 8.23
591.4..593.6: 9.31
